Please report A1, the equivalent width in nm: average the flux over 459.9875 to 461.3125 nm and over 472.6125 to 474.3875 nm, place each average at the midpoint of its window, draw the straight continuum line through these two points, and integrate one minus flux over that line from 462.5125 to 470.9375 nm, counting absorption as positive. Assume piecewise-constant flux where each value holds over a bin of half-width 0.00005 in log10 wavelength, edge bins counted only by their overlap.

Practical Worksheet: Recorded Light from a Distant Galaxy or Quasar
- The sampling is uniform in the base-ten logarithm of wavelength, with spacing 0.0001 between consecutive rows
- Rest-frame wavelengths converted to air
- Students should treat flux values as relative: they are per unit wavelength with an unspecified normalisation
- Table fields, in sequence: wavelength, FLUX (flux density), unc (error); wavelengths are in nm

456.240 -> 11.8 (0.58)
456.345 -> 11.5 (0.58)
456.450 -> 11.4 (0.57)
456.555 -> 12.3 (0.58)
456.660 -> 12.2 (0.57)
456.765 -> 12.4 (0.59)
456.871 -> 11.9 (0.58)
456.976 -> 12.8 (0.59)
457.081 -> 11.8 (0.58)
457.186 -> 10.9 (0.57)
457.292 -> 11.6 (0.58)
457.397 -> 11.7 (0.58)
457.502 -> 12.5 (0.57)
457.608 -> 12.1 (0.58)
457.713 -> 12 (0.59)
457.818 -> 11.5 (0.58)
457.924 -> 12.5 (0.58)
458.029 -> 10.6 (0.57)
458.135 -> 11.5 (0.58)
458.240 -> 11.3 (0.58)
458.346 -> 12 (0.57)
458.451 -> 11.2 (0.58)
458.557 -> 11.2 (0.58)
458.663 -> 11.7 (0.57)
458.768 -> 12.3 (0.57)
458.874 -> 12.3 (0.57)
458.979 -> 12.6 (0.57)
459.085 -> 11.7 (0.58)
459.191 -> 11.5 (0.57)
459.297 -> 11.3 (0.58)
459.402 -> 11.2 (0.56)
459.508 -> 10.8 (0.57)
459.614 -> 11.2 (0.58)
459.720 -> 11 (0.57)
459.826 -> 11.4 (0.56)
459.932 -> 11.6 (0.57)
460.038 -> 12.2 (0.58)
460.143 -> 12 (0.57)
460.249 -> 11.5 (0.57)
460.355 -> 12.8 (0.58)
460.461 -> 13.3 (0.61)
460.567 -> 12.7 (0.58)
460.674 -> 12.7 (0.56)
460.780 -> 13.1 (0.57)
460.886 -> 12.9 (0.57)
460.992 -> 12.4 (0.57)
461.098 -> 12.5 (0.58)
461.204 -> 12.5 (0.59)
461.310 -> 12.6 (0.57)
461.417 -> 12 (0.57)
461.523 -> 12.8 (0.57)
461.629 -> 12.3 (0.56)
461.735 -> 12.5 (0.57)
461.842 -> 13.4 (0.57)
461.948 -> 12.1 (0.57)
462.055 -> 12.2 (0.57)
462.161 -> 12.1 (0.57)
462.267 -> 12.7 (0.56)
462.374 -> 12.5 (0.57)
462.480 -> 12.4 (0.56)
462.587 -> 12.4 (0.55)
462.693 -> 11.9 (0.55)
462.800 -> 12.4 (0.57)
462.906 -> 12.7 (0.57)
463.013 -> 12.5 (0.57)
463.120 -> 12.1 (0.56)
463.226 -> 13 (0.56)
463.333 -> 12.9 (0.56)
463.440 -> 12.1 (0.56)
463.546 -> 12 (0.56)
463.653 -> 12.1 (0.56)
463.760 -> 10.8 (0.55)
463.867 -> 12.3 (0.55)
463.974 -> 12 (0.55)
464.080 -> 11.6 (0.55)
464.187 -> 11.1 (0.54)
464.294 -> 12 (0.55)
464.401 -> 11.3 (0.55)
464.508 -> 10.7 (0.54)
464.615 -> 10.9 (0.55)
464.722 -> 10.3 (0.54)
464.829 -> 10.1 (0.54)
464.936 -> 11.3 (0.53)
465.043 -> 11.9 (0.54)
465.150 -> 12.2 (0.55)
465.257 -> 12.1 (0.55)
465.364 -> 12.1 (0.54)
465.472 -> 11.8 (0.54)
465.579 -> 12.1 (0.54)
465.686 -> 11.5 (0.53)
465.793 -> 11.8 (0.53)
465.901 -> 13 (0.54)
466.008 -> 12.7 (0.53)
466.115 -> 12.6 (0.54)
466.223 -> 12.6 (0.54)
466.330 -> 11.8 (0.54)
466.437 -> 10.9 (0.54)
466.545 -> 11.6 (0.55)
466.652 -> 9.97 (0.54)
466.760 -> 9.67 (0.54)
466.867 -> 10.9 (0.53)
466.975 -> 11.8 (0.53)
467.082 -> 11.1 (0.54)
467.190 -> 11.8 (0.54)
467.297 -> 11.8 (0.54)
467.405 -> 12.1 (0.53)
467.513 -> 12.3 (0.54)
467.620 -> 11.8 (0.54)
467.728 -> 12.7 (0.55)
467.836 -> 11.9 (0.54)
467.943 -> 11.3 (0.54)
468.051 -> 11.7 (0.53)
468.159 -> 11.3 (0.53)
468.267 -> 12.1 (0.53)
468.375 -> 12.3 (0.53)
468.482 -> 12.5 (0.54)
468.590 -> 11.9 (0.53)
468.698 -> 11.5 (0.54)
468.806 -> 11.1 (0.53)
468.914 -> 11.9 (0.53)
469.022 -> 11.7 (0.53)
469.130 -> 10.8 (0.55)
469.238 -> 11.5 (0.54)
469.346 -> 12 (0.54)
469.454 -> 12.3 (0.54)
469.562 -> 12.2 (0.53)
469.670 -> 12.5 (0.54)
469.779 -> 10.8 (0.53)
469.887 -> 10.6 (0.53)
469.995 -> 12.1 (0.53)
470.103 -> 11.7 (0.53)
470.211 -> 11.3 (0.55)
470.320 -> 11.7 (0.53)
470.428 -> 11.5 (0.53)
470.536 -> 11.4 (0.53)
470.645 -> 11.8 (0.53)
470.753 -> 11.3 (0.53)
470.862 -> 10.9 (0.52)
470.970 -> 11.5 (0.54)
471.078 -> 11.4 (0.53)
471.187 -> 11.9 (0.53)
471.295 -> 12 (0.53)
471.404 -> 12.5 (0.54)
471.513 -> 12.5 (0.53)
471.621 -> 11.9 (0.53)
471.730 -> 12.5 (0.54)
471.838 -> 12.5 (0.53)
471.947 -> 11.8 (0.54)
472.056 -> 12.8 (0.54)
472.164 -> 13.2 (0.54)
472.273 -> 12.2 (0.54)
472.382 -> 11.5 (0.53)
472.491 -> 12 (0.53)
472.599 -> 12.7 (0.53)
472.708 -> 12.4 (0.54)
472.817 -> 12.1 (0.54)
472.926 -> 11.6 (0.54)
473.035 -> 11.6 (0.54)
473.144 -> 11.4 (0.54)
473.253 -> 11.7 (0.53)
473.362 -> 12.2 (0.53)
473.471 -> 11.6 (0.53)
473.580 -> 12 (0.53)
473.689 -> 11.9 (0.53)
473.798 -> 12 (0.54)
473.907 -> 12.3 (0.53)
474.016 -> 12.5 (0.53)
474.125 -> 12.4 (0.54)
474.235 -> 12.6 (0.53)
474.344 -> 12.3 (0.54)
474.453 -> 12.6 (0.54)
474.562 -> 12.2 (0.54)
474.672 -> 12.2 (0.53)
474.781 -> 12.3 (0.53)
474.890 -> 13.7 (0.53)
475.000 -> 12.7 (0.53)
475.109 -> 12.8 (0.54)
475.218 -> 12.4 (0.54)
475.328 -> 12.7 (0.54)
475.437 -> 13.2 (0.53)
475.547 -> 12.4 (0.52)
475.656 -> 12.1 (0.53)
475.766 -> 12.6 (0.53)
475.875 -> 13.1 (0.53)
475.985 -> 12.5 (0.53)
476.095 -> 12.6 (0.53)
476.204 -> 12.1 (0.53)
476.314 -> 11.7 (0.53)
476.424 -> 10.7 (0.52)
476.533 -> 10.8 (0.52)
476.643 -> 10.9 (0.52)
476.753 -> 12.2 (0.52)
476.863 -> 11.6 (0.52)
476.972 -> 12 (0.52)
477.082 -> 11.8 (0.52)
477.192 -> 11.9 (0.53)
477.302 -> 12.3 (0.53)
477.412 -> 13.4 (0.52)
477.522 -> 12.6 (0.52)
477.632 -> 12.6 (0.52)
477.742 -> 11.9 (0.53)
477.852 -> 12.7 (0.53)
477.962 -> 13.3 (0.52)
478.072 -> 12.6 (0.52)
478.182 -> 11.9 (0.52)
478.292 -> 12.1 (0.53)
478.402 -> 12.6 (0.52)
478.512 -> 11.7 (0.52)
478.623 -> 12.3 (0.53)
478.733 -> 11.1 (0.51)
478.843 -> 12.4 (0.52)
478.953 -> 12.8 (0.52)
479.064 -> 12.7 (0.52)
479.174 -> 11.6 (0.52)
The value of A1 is 0.404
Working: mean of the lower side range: 12.6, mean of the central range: 11.7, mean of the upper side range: 12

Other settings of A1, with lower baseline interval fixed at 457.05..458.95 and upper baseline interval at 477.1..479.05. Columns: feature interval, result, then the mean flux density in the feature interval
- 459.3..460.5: 0.009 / 11.7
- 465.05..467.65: 0.050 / 11.8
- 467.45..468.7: 0.008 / 12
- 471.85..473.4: 0.011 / 12.1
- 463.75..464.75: 0.048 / 11.3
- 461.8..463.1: -0.062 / 12.4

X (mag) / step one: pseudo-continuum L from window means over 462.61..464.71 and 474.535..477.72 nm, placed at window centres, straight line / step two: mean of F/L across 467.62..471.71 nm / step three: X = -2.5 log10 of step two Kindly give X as 0.03 mag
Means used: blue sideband 11.9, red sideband 12.3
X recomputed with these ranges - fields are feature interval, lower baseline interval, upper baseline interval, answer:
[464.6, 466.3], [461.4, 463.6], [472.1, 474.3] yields 0.05 mag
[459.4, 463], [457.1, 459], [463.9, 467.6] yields -0.05 mag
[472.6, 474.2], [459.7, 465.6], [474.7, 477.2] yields 0.02 mag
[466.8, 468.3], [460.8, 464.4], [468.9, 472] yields 0.02 mag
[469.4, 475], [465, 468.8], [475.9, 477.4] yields -0.02 mag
